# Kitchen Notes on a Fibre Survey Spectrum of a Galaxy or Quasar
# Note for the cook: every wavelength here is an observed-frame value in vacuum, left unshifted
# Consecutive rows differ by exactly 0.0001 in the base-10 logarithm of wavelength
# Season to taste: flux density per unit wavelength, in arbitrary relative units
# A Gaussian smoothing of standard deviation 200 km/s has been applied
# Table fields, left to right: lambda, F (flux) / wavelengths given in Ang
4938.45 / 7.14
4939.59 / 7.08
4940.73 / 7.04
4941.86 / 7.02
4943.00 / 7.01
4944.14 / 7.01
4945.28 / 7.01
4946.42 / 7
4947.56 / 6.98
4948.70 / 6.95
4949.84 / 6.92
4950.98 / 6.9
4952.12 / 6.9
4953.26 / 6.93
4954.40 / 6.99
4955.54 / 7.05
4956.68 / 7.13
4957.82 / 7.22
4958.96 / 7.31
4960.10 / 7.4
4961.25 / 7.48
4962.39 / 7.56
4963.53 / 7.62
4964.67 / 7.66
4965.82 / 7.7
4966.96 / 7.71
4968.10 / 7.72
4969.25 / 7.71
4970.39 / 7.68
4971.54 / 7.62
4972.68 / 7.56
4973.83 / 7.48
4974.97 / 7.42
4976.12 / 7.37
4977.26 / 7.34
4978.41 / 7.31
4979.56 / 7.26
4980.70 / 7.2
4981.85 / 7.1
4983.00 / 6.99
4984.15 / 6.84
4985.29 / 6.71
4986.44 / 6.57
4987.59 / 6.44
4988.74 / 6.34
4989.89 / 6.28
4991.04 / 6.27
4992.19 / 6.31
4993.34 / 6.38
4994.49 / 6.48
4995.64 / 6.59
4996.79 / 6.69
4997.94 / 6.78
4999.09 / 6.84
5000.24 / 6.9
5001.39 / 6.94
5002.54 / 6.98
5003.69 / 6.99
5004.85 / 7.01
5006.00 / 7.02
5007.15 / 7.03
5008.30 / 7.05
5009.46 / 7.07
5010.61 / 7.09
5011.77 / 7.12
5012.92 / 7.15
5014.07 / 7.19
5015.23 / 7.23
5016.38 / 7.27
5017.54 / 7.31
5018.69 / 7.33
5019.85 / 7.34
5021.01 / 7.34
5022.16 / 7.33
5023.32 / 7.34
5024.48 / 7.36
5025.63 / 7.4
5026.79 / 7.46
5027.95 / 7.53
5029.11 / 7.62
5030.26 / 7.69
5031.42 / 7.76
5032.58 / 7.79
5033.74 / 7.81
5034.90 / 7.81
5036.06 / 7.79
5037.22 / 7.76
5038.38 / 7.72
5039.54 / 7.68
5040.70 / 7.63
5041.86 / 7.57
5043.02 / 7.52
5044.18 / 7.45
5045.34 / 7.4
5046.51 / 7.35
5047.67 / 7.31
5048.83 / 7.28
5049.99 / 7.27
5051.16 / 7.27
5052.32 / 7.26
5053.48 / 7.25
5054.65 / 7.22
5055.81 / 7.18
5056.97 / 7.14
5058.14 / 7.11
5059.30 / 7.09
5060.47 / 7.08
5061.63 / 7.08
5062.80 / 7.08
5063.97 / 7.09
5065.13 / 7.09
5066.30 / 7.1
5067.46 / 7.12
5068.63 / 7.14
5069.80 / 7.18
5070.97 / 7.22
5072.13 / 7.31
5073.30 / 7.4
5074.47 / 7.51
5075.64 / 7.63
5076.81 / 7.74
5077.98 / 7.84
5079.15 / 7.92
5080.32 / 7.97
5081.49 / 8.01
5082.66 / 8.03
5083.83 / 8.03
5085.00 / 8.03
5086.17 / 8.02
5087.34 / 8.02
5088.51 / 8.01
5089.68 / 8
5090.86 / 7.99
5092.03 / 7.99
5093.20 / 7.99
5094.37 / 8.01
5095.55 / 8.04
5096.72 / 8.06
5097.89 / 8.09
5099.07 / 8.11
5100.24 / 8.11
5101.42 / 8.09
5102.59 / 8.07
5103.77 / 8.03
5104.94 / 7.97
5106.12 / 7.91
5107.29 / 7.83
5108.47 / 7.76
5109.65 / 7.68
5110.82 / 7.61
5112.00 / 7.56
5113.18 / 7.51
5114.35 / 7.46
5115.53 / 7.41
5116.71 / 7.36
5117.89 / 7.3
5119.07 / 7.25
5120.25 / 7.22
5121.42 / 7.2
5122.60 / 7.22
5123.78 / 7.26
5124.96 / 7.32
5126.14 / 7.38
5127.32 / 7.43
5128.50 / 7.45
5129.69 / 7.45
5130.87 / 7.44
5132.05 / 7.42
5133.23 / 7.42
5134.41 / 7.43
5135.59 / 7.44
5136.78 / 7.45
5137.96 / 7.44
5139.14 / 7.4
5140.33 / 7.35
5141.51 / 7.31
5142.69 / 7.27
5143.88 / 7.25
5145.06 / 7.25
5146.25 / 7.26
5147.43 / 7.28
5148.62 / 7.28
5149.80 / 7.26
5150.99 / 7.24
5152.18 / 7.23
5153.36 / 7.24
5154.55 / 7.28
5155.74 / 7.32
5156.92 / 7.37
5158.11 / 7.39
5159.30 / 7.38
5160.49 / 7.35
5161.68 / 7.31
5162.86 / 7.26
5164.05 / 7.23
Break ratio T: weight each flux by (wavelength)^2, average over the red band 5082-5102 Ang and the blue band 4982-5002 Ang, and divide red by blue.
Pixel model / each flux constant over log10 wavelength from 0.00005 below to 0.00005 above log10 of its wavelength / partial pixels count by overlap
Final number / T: 1.3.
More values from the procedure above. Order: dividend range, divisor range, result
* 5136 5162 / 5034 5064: 1.03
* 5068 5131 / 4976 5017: 1.16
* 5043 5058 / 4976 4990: 1.08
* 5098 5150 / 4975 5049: 1.09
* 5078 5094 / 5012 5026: 1.13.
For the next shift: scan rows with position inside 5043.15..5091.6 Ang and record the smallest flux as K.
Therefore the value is 7.08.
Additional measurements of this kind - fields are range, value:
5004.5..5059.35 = 7.01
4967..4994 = 6.27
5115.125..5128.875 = 7.2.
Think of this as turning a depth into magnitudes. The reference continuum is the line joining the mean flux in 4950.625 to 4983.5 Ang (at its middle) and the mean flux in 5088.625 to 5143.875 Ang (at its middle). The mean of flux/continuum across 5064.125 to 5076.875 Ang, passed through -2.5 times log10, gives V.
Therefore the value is 0.04 mag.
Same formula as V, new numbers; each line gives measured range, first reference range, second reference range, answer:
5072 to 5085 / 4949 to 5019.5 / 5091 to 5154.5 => -0.06 mag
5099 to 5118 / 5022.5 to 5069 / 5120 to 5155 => -0.06 mag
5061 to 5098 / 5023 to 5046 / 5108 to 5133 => -0.02 mag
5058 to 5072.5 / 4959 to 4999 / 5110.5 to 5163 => 0.02 mag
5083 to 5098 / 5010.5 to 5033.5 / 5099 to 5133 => -0.07 mag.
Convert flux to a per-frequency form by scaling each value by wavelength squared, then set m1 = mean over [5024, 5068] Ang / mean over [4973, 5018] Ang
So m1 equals 1.09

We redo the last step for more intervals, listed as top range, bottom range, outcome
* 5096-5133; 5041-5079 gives 1.07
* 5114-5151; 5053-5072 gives 1.06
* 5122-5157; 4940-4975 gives 1.08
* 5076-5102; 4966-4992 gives 1.17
